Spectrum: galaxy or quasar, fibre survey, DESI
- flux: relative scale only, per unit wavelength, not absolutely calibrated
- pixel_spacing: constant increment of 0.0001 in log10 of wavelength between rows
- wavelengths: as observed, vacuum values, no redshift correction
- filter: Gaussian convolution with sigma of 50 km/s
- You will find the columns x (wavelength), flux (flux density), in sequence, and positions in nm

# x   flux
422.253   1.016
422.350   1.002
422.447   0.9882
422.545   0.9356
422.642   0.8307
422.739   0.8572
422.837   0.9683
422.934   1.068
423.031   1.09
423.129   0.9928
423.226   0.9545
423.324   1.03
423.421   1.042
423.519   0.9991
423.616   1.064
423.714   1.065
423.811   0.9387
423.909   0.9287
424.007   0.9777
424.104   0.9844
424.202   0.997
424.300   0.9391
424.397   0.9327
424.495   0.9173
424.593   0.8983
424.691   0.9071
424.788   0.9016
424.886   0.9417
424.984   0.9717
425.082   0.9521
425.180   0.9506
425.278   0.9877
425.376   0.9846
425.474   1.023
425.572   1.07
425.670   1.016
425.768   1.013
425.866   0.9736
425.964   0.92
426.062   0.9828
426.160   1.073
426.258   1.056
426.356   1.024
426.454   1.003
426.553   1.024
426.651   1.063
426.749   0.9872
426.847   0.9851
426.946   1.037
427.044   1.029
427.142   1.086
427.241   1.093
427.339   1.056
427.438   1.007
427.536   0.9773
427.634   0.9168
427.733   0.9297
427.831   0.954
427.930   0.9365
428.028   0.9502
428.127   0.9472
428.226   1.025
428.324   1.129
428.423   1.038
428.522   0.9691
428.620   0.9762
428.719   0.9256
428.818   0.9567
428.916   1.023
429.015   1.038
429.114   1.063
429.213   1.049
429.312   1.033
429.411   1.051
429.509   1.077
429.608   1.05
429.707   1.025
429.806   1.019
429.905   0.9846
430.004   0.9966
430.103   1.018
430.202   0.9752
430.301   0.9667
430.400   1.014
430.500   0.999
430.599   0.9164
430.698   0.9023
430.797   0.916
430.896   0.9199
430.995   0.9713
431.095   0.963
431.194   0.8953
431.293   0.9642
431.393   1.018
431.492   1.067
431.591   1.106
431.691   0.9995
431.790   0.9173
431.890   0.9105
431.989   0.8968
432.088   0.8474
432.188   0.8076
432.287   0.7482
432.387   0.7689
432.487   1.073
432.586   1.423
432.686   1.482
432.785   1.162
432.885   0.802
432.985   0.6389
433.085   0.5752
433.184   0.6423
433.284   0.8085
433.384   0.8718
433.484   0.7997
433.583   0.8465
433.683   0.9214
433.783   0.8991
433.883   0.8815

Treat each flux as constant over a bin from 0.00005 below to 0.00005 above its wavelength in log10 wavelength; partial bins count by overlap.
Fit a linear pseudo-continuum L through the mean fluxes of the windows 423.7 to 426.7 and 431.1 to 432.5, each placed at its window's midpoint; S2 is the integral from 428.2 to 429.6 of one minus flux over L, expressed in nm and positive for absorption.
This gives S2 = -0.11 nm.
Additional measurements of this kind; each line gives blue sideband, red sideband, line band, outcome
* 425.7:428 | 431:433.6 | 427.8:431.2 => -0.09 nm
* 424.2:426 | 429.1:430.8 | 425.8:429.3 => -0.08 nm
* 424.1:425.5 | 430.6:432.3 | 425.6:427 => -0.10 nm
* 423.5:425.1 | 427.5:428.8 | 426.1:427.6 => -0.10 nm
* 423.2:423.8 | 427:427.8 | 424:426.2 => 0.10 nm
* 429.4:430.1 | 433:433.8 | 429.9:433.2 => -0.17 nm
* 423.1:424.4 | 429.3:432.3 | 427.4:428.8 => 0.00 nm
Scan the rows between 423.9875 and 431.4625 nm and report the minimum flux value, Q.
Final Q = 0.8953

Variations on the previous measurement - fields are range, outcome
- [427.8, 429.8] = 0.9256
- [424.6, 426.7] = 0.9016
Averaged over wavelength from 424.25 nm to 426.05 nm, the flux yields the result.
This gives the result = 0.962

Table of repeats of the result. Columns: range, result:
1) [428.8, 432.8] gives 0.999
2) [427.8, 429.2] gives 0.997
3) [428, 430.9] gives 1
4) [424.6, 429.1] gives 0.995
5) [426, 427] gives 1.02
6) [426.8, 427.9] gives 1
